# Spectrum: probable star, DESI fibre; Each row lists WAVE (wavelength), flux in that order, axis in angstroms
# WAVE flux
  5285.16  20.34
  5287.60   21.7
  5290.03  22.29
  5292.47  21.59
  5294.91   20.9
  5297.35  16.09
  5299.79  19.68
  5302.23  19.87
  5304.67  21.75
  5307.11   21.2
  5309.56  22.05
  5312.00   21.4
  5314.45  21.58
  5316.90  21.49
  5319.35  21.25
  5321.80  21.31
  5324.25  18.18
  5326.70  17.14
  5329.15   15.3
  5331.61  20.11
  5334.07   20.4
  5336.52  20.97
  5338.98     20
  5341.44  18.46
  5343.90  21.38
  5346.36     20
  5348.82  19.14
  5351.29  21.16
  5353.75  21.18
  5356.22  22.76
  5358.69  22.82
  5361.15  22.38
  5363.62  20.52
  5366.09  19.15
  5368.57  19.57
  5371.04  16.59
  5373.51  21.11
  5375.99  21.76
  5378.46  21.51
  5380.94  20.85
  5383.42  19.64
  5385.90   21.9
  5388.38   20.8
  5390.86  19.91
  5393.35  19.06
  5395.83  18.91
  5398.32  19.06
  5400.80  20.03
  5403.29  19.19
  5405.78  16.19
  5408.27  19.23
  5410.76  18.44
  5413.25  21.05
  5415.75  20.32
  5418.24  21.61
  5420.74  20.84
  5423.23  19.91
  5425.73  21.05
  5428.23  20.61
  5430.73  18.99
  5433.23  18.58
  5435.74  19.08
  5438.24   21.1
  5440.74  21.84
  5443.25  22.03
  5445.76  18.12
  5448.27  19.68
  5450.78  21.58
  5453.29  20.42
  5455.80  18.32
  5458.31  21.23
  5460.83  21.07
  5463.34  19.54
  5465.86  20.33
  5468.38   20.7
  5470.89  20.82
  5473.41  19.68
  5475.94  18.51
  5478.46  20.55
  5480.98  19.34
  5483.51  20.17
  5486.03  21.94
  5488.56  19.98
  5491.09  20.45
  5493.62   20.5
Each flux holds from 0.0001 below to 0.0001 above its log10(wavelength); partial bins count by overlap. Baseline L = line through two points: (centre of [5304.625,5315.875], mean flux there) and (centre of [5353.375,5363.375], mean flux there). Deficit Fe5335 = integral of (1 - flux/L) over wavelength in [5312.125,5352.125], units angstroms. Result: 3.6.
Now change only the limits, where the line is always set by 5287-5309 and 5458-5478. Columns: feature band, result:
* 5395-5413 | 1.3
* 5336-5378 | -0.2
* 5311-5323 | -0.5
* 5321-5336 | 1.3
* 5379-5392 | -0.2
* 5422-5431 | 0.0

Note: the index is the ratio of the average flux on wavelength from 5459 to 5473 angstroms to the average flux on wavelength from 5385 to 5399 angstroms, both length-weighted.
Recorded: 1.0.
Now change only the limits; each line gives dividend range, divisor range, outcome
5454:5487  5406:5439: 1.01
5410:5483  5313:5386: 0.99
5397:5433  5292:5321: 0.95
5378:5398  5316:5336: 1.04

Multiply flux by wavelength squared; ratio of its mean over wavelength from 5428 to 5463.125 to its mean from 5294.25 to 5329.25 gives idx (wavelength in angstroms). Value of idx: 1.1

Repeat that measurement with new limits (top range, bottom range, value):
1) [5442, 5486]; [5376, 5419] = 1.04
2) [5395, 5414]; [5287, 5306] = 0.97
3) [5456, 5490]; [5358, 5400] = 1.03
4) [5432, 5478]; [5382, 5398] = 1.03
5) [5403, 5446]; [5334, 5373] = 1.00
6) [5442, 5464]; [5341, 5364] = 1.00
